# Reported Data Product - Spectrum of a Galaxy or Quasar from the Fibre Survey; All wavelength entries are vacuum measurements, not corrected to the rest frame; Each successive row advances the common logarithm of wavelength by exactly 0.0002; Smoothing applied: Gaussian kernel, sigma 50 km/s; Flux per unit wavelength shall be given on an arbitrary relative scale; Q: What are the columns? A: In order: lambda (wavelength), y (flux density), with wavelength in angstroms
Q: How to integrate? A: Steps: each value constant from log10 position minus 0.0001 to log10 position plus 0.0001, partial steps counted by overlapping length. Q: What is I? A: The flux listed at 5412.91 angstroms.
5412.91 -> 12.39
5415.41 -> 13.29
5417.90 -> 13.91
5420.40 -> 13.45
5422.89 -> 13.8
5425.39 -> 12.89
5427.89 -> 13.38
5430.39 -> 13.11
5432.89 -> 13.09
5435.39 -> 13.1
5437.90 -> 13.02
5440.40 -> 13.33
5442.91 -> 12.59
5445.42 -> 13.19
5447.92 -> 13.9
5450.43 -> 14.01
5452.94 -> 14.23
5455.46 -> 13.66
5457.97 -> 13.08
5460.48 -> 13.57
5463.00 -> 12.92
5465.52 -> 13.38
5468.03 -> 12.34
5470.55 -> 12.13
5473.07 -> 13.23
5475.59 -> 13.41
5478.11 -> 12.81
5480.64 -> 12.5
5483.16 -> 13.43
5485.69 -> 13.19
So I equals 12.39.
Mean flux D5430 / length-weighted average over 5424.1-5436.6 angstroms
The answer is 13.1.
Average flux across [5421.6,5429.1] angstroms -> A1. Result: 13.4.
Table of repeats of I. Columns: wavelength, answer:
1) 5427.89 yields 13.38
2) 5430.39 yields 13.11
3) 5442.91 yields 12.59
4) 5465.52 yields 13.38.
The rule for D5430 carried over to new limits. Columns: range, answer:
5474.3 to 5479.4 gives 13.1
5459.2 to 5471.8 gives 12.9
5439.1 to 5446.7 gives 13.1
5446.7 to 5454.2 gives 14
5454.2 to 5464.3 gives 13.3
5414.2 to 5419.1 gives 13.6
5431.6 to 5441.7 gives 13.1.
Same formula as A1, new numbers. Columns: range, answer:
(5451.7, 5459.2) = 13.6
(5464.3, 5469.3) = 12.9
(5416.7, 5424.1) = 13.7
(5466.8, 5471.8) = 12.2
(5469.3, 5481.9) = 12.8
